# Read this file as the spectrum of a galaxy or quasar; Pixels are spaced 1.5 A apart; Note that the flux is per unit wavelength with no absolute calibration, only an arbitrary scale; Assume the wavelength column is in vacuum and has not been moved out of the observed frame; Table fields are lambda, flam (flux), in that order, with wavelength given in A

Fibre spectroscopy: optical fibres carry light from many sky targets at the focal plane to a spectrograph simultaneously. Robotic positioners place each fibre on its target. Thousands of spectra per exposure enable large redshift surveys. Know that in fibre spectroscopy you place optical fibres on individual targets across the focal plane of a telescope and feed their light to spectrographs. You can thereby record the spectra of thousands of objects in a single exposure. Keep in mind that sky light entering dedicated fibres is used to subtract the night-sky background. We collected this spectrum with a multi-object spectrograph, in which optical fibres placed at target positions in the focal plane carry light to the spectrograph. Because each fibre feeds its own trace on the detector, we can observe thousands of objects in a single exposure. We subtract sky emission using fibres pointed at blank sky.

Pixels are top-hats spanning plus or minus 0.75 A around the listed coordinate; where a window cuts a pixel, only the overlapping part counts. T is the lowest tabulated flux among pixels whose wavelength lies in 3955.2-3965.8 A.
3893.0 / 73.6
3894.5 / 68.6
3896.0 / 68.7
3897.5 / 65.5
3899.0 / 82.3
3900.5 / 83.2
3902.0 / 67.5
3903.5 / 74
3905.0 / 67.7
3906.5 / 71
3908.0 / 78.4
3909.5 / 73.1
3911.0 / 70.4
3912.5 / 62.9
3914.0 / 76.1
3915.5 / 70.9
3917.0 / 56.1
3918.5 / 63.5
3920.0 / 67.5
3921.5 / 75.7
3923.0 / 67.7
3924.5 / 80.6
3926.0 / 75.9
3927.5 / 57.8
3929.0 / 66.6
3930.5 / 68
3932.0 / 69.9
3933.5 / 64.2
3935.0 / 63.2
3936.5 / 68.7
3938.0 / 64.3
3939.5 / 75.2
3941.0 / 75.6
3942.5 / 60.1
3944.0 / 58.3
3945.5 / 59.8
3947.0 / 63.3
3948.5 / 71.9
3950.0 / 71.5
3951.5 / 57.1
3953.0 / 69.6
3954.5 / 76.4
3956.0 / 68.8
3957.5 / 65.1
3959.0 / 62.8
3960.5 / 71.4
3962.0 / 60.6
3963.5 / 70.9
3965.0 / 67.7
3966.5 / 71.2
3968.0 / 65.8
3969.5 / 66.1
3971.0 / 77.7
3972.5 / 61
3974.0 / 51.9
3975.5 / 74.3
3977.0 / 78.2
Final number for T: 60.6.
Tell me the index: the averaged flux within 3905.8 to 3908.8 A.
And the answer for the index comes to 74.7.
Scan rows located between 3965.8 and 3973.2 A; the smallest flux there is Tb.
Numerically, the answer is 61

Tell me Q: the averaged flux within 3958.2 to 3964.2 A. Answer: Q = 66.4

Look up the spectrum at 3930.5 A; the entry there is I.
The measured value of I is 68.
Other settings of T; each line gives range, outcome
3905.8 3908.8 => 71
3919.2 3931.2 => 57.8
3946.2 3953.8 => 57.1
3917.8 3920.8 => 63.5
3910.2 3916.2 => 62.9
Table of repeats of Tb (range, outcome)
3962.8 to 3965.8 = 67.7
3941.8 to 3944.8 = 58.3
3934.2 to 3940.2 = 63.2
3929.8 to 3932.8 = 68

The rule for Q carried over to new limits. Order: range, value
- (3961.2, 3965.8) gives 66.5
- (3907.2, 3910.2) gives 75.7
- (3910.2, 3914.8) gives 69.8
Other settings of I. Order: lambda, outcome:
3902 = 67.5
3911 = 70.4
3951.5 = 57.1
